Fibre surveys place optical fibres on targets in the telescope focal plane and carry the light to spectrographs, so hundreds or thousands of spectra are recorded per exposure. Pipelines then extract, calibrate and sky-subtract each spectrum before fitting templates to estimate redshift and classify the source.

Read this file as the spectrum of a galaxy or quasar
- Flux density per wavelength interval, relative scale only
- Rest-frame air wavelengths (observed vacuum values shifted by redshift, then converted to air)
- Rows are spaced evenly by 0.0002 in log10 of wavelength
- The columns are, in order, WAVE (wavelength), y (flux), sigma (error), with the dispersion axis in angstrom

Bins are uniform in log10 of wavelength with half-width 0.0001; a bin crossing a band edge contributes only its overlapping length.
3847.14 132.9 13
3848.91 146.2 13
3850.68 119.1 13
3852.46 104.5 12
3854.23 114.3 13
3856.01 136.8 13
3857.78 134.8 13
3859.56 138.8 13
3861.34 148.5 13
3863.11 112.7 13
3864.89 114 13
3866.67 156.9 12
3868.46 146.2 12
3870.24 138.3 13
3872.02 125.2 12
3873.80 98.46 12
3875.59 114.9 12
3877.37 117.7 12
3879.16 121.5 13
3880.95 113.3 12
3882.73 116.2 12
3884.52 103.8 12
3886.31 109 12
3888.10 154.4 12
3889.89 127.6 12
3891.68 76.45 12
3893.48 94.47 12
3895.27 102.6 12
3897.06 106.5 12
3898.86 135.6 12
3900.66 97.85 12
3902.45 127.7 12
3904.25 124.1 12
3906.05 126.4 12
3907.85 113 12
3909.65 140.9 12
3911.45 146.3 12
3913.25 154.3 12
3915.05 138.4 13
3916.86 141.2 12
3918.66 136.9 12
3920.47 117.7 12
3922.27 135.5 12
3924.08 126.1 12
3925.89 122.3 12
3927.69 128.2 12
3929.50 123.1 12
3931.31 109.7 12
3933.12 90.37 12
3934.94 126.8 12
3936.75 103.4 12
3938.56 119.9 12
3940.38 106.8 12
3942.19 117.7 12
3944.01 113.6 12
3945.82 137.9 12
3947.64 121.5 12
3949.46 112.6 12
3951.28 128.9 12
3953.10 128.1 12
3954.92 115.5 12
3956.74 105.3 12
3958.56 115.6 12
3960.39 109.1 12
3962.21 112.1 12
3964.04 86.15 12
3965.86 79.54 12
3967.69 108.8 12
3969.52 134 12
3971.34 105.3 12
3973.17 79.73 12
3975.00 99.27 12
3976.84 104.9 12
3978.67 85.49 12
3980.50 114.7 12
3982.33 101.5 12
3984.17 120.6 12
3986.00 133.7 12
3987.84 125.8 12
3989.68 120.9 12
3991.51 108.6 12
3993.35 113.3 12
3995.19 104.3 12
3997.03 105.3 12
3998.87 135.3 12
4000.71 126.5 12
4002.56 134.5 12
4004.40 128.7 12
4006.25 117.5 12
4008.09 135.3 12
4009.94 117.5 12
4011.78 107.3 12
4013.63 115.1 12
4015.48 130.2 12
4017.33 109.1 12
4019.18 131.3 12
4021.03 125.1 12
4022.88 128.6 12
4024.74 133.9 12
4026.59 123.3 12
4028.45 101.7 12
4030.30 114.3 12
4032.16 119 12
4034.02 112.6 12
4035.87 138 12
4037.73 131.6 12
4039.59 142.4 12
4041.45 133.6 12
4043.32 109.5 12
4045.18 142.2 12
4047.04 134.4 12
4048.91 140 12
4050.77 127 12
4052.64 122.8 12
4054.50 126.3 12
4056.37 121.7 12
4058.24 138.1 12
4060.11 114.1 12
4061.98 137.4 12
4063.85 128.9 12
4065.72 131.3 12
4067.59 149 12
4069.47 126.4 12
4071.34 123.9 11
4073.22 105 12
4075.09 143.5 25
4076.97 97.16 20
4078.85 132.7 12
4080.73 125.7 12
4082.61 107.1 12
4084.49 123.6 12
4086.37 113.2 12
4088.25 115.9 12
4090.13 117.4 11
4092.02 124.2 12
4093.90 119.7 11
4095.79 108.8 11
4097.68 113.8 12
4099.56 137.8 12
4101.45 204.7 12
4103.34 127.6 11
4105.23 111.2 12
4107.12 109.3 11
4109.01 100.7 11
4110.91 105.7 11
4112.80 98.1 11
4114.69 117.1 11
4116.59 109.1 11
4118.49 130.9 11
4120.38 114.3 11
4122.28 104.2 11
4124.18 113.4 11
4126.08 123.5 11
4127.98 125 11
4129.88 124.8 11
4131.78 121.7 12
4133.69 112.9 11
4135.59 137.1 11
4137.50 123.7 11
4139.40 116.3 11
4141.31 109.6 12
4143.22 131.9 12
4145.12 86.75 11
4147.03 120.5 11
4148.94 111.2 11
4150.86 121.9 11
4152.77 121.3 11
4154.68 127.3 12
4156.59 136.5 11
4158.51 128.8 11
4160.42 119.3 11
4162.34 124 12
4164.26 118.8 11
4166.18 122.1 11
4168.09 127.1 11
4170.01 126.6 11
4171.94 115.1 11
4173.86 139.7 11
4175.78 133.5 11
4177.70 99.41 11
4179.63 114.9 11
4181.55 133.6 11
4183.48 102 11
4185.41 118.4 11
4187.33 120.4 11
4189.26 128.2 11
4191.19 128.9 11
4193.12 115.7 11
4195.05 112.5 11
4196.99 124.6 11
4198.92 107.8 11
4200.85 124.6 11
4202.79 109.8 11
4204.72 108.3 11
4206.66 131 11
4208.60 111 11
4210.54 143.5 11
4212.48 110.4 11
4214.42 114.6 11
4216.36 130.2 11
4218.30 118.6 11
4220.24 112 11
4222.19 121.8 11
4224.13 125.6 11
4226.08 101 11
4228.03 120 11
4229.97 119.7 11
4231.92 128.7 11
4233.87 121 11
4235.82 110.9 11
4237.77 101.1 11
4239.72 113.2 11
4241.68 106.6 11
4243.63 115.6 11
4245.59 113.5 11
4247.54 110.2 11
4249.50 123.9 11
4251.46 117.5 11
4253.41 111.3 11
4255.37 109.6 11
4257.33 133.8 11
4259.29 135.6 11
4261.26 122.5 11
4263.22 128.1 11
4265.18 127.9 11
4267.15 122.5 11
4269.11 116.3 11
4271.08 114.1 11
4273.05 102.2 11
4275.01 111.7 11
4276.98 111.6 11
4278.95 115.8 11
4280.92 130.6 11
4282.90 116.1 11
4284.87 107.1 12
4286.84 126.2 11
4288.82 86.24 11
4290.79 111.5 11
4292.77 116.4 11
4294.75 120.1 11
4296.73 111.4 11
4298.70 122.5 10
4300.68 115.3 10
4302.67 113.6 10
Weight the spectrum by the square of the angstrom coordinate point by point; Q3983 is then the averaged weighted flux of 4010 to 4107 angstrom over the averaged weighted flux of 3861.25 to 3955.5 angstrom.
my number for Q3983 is 1.1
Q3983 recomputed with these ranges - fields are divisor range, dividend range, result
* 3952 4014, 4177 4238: 1.17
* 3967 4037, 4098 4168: 1.10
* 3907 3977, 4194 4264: 1.15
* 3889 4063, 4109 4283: 1.10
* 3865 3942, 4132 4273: 1.14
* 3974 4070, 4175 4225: 1.06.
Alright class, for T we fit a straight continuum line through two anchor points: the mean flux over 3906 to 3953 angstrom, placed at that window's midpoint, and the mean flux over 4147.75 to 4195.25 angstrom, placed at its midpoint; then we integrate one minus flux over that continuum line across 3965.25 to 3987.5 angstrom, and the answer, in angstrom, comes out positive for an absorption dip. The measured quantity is 3.15 angstrom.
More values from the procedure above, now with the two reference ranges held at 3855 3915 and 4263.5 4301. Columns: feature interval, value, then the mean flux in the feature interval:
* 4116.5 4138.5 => -0.4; 120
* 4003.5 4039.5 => -0.5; 123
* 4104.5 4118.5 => 1.2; 109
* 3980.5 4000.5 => 0.7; 117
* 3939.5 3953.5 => 0.2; 121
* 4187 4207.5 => -0.4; 119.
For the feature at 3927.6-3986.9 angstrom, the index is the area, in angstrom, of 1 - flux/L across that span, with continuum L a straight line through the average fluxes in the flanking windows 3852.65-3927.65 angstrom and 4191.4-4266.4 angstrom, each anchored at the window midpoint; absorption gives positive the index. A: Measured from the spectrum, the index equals 5.8 angstrom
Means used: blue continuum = 124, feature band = 111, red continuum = 118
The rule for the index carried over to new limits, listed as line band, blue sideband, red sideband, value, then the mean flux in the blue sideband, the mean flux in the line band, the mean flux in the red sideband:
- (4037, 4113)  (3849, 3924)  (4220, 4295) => -3.1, 124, 125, 116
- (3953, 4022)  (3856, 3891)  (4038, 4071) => 8.1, 126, 114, 131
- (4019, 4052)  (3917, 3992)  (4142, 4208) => -3.0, 114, 127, 120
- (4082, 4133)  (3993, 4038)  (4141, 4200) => 0.6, 122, 119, 120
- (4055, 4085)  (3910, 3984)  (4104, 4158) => -2.2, 116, 125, 117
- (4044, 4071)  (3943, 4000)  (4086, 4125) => -3.4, 112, 131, 119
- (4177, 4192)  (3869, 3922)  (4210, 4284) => 0.0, 122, 118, 118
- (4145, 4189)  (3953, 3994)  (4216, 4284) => -2.4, 109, 121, 118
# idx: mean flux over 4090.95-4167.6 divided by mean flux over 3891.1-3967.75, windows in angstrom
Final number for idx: 1.0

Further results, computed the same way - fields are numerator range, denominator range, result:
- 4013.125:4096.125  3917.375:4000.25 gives 1.09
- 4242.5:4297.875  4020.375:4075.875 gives 0.92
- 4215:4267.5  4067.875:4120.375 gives 0.98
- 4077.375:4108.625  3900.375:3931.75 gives 0.96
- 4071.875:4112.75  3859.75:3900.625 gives 1.01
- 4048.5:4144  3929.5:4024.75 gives 1.06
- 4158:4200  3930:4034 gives 1.05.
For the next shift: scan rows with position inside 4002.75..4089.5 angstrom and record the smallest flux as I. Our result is 97.16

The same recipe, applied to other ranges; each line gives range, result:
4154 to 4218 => 99.41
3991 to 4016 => 104.3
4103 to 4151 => 86.75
